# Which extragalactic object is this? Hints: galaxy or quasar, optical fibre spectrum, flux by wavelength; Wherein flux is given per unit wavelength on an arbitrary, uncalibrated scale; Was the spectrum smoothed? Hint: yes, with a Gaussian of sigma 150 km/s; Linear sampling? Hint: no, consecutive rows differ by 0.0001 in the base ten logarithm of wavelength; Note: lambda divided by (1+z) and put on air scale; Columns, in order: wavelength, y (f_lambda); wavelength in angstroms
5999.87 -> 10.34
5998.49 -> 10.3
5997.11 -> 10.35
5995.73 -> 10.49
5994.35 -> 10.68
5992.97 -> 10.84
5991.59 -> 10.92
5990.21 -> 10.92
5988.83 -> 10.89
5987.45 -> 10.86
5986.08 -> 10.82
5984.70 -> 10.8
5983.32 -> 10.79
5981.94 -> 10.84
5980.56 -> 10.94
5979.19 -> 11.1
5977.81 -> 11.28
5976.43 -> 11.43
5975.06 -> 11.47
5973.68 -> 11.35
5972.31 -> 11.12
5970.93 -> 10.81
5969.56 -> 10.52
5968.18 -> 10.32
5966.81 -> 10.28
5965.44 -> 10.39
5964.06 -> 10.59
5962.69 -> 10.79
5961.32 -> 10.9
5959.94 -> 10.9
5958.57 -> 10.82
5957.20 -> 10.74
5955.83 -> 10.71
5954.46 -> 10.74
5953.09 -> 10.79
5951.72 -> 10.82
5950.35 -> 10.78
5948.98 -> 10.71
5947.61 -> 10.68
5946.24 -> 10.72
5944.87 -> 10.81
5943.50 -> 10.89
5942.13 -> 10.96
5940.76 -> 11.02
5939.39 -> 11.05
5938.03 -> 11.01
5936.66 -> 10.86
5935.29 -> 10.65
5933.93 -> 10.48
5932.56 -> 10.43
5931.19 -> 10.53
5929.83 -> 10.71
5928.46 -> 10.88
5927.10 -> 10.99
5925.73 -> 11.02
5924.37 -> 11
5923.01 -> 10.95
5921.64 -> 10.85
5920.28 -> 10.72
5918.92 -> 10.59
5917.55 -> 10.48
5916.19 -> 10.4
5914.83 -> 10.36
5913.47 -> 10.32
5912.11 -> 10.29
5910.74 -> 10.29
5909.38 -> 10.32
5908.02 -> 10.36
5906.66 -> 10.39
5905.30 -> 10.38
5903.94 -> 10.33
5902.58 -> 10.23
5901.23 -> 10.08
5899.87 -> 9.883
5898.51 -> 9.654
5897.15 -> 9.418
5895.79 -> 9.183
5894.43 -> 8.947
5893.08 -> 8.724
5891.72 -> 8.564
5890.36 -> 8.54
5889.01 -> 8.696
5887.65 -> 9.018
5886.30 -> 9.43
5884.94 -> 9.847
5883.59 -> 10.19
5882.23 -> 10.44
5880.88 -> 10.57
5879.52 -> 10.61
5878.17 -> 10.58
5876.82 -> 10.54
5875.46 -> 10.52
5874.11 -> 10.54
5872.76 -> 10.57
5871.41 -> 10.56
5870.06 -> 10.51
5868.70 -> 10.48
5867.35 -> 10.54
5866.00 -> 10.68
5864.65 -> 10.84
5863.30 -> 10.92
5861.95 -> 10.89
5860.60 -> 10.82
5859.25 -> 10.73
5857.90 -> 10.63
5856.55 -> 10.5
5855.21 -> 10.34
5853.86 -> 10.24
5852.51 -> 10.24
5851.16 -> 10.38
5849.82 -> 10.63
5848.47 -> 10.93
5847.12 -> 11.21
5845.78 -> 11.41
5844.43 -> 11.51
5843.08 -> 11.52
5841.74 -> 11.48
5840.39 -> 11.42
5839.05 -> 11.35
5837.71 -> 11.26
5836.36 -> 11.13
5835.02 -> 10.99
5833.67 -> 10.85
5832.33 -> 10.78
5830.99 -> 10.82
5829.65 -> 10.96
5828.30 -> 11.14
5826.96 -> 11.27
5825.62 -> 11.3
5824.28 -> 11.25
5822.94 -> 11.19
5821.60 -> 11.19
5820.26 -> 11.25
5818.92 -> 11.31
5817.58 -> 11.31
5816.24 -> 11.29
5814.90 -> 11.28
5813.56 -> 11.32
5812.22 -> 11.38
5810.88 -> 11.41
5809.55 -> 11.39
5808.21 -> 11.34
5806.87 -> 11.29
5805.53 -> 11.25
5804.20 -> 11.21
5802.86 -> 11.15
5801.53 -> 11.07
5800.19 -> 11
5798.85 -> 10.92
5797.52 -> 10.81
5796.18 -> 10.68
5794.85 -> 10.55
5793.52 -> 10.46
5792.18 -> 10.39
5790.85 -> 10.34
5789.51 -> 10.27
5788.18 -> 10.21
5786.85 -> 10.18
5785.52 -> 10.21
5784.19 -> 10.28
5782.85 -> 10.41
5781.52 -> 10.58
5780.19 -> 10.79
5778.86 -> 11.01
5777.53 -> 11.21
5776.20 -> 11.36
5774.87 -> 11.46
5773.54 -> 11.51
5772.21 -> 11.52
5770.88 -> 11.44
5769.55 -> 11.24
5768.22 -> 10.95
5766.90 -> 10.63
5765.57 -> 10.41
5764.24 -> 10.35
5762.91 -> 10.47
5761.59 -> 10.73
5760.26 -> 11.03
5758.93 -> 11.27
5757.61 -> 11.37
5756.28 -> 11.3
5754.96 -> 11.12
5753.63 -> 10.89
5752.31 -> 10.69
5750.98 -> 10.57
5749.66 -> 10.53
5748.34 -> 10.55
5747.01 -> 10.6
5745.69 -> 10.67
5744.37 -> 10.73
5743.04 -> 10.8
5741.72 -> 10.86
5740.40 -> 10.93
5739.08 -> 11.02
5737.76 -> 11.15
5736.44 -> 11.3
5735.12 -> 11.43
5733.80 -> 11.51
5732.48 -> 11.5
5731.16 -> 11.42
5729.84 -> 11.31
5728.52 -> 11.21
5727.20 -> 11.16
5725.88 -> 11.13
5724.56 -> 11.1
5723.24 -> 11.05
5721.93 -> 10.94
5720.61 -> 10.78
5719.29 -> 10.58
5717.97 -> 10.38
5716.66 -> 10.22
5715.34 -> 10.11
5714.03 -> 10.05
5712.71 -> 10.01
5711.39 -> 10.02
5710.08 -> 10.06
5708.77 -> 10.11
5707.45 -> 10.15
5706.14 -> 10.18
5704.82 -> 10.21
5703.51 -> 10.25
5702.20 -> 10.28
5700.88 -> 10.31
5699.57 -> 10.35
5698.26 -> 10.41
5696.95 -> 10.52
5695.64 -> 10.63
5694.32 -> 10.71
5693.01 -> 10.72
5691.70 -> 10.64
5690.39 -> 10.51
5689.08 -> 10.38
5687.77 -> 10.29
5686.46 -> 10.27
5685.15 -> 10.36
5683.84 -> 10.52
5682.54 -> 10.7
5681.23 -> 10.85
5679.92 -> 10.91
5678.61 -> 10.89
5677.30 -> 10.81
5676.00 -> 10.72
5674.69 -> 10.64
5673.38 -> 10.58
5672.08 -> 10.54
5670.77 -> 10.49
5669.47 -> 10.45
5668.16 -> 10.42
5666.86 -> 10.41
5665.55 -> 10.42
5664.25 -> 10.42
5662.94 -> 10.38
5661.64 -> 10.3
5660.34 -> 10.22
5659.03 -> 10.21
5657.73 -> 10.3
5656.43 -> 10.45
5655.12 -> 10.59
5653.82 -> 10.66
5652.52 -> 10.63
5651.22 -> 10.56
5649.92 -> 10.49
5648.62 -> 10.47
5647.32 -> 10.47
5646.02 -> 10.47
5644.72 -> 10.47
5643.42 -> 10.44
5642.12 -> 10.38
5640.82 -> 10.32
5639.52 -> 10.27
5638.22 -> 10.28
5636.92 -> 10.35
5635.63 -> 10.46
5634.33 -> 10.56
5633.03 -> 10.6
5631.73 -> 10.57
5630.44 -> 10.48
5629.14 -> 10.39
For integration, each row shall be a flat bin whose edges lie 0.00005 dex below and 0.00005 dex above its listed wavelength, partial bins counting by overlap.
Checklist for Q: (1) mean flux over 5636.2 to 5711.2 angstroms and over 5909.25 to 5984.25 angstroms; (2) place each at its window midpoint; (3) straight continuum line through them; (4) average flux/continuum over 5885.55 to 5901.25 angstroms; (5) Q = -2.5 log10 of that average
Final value 0.17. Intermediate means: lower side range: 10.5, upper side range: 10.8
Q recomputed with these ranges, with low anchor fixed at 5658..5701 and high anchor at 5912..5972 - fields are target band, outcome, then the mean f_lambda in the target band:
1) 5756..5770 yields -0.029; 10.9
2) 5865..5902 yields 0.081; 9.91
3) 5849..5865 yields 0.006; 10.6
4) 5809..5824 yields -0.067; 11.3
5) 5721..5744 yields -0.060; 11.2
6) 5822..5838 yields -0.044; 11.1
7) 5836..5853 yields -0.048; 11.1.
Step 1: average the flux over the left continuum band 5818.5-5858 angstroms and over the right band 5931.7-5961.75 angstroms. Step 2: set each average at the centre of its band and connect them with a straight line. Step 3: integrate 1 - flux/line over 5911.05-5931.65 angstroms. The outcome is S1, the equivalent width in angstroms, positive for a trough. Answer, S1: 0.3 angstroms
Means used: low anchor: 11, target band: 10.7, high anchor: 10.8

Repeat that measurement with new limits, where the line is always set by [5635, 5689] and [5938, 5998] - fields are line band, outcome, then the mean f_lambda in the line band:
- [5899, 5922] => 0.9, 10.4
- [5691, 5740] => -0.6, 10.7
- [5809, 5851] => -2.1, 11.2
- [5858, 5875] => 0.1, 10.7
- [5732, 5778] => -1.8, 11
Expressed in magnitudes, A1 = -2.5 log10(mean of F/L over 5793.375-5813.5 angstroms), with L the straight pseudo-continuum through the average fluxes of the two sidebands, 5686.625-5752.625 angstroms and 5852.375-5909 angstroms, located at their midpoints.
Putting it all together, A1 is -0.07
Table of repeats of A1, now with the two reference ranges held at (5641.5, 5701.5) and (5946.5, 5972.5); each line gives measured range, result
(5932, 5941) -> -0.01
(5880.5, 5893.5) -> 0.14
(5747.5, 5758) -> -0.03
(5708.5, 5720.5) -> 0.03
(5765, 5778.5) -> -0.06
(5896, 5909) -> 0.06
